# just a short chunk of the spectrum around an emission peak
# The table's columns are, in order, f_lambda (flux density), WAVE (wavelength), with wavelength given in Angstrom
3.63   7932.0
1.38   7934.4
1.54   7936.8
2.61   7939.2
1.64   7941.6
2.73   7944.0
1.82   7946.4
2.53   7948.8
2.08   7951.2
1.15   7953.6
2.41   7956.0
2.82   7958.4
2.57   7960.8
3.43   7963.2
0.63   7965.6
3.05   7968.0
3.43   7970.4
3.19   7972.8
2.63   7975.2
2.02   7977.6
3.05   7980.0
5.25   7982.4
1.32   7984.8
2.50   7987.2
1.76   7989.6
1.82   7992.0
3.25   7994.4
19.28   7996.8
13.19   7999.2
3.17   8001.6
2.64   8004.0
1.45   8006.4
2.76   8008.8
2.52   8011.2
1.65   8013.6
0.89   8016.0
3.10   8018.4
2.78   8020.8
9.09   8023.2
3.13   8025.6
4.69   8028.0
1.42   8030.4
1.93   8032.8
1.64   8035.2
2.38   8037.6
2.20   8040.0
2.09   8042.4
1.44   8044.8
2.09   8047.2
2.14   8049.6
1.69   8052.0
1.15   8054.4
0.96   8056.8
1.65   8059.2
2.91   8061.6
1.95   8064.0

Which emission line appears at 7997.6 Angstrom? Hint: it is H-alpha 6563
